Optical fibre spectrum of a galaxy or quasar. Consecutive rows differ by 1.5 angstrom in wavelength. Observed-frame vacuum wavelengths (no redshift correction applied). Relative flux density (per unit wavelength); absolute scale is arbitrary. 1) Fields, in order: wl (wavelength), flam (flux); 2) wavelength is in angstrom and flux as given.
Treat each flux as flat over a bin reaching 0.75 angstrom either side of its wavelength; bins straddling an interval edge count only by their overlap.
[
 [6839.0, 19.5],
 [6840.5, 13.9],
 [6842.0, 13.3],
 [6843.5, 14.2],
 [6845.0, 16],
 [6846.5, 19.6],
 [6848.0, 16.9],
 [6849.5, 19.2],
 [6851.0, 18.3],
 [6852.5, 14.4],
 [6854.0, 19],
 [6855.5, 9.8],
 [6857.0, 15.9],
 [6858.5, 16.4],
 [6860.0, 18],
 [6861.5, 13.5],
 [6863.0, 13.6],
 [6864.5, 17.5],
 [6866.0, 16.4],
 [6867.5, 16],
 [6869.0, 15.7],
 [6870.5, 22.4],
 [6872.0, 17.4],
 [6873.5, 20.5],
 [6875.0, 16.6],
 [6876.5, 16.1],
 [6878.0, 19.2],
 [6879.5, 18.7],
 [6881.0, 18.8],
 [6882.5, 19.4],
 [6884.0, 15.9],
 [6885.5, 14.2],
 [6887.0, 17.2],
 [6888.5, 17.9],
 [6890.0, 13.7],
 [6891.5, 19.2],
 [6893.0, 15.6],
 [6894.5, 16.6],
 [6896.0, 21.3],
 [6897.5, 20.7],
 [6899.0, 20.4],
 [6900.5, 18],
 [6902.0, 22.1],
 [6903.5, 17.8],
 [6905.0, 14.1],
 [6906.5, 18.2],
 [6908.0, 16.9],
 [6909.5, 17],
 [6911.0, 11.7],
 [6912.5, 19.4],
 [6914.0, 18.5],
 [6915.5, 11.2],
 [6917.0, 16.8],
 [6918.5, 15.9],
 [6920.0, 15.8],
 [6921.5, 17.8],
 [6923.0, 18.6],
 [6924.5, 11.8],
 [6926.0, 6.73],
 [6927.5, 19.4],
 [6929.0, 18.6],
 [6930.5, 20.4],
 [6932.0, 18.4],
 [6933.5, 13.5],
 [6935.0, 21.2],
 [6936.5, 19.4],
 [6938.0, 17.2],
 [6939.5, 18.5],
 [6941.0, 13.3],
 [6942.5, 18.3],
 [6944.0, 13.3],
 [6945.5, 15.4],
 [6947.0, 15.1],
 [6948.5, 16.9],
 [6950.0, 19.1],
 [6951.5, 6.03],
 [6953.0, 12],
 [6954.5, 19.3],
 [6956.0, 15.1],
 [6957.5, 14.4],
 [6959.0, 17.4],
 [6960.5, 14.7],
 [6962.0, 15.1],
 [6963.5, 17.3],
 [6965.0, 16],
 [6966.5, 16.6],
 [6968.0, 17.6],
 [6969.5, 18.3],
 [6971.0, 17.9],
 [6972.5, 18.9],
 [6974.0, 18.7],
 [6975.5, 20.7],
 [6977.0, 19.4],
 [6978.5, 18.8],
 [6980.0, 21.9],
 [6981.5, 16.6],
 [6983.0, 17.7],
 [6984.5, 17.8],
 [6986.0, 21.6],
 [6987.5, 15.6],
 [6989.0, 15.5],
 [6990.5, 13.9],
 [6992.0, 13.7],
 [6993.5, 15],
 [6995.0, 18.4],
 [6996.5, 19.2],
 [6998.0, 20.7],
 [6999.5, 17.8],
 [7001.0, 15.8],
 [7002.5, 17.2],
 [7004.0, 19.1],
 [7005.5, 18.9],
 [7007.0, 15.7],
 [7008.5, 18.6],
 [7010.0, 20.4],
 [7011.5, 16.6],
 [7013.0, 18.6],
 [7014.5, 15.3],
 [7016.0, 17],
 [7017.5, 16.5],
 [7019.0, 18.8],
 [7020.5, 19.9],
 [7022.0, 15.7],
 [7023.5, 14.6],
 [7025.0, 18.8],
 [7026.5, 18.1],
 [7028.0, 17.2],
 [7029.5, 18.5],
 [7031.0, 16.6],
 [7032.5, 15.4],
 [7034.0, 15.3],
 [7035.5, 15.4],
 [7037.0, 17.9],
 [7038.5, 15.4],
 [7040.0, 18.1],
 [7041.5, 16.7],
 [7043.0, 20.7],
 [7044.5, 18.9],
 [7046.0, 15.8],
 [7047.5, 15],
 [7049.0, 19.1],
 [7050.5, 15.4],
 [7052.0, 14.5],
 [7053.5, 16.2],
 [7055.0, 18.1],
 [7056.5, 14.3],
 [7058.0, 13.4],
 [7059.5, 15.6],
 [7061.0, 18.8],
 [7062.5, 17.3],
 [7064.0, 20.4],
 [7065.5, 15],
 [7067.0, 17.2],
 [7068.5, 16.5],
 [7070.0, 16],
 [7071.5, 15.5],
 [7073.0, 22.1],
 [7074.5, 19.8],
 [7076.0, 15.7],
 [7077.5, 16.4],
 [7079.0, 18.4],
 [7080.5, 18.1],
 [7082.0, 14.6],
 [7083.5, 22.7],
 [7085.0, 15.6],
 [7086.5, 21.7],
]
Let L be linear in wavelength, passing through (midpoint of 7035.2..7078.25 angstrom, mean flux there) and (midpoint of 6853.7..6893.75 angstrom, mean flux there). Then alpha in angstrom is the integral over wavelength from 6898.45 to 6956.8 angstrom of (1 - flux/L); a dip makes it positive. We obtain 1.7 angstrom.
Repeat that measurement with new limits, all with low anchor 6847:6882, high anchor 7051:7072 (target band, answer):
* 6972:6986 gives -2.1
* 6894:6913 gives -1.3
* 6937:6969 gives 1.9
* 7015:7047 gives -1.4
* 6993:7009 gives -1.3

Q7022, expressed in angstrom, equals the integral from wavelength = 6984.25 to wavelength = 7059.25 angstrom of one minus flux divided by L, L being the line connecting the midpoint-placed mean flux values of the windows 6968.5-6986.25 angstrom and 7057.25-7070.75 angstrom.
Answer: 3.12 angstrom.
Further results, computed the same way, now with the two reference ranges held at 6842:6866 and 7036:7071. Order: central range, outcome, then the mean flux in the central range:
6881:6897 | -1.0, 17.2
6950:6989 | -1.3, 17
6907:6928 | 1.0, 15.5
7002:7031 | -1.7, 17.6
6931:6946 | -0.5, 16.9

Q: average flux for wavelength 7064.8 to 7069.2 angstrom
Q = 16.2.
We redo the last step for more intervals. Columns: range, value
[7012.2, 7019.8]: 17.3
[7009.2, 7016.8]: 17.6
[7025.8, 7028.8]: 17.7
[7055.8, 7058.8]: 13.9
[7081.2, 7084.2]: 18.6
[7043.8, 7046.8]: 17.3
